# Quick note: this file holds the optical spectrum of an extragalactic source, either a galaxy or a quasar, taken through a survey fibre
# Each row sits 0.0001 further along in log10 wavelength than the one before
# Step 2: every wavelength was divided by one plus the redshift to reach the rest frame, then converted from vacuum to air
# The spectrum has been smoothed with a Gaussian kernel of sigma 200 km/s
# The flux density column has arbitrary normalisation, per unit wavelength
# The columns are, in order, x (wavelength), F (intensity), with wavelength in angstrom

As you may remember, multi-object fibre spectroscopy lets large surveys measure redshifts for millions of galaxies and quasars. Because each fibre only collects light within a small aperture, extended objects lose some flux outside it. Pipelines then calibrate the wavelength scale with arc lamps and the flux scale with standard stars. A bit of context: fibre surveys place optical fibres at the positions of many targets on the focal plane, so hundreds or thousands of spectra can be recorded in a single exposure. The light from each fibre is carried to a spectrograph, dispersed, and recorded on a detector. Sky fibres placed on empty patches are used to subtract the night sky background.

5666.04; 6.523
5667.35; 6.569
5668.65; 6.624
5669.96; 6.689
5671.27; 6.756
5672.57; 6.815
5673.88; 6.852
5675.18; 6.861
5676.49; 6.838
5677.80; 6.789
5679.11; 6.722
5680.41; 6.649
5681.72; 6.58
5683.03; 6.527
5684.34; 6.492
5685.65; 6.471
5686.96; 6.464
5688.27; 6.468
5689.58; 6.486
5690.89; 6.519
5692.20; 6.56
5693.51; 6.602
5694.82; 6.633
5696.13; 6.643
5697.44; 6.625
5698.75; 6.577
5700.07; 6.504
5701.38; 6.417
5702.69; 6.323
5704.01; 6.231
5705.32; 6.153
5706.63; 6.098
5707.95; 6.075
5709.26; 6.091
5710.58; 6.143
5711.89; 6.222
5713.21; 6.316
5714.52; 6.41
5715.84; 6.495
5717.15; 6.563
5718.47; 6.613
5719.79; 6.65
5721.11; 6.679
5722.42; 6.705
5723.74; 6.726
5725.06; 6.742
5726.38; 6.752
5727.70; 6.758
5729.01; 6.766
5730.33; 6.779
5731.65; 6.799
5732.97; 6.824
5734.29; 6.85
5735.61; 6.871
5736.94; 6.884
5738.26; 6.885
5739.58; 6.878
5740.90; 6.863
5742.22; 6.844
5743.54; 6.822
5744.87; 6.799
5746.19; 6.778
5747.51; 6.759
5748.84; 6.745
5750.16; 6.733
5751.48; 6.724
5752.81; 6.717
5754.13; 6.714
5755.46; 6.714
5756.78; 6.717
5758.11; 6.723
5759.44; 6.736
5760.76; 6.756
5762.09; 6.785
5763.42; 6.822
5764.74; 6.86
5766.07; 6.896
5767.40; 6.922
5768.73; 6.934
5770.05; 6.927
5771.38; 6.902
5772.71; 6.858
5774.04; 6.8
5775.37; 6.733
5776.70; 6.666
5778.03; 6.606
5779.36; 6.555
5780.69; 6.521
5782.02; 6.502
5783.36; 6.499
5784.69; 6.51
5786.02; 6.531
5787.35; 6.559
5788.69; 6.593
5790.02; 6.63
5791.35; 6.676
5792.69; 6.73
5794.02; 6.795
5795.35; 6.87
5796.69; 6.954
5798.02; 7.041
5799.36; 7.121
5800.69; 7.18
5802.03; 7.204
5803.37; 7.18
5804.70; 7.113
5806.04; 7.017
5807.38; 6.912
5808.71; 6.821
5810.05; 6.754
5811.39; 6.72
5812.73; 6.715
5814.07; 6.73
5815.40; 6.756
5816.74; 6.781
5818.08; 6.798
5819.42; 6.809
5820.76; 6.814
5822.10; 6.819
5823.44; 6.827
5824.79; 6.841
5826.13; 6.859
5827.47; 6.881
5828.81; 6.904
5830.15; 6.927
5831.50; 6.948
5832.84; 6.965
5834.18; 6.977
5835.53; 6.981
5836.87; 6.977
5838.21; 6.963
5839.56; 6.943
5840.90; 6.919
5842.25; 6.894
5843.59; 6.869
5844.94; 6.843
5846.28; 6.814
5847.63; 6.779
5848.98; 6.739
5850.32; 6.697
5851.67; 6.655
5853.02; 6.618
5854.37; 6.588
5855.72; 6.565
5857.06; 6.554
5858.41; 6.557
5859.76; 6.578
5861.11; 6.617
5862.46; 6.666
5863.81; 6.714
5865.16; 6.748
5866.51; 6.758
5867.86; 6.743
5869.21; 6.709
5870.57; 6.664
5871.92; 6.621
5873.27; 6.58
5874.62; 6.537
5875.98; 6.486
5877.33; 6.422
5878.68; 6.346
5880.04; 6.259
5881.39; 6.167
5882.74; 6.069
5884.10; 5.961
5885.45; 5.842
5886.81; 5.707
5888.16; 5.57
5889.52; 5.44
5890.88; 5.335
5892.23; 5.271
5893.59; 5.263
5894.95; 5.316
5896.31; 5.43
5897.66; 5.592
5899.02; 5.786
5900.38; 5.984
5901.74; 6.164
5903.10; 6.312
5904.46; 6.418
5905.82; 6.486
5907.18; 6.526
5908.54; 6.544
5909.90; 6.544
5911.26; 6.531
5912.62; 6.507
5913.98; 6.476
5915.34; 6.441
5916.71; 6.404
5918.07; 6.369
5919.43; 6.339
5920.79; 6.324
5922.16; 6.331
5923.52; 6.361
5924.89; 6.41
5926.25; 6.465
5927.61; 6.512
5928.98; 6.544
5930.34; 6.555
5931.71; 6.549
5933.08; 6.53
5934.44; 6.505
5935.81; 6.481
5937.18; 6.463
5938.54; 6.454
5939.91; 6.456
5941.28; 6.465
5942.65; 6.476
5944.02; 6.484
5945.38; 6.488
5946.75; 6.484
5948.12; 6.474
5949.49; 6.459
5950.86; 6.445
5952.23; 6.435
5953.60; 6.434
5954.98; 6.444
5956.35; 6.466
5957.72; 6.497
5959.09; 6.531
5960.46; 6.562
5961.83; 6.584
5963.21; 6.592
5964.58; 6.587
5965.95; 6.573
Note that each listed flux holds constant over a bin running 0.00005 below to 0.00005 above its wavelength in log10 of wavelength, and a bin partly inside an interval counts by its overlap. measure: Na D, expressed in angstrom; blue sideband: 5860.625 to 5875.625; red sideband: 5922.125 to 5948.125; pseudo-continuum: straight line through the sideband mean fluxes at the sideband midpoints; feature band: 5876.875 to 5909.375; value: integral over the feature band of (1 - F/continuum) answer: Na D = 3.3 angstrom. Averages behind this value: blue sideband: 6.66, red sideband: 6.48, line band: 5.92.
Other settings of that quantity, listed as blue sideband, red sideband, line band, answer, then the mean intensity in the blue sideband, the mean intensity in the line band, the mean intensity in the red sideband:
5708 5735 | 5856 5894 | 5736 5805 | -3.3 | 6.59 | 6.79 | 6.27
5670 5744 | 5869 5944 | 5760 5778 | -0.9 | 6.6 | 6.83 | 6.24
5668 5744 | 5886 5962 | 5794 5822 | -2.0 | 6.6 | 6.91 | 6.27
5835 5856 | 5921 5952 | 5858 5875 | 0.2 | 6.81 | 6.66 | 6.47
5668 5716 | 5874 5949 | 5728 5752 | -1.4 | 6.51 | 6.81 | 6.23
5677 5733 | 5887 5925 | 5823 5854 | -3.1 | 6.52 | 6.86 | 6.08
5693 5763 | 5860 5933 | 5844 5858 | -0.7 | 6.63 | 6.69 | 6.26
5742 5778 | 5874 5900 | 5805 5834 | -2.3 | 6.79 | 6.84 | 5.83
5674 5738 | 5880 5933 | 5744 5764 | -0.9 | 6.57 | 6.75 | 6.13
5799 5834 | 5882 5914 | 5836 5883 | -1.9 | 6.9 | 6.65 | 5.95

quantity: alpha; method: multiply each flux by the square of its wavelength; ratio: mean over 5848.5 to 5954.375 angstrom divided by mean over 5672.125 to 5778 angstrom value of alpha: 1.0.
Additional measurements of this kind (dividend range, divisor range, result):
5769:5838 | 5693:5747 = 1.06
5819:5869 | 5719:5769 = 1.04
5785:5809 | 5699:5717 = 1.13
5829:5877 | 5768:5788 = 1.04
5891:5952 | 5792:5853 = 0.95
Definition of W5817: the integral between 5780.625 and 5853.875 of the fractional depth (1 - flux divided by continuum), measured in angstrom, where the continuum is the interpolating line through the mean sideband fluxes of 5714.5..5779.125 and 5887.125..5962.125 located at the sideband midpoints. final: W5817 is -2.8 angstrom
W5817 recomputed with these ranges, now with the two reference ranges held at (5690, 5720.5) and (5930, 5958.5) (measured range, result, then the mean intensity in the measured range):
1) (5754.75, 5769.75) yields -0.89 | 6.81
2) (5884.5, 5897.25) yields 1.94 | 5.48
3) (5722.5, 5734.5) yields -0.66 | 6.77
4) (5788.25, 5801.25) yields -0.86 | 6.87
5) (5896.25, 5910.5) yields 0.60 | 6.19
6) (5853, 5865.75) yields -0.33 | 6.62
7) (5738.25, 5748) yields -0.61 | 6.83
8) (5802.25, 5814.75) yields -0.89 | 6.9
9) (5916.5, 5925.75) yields 0.15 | 6.37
